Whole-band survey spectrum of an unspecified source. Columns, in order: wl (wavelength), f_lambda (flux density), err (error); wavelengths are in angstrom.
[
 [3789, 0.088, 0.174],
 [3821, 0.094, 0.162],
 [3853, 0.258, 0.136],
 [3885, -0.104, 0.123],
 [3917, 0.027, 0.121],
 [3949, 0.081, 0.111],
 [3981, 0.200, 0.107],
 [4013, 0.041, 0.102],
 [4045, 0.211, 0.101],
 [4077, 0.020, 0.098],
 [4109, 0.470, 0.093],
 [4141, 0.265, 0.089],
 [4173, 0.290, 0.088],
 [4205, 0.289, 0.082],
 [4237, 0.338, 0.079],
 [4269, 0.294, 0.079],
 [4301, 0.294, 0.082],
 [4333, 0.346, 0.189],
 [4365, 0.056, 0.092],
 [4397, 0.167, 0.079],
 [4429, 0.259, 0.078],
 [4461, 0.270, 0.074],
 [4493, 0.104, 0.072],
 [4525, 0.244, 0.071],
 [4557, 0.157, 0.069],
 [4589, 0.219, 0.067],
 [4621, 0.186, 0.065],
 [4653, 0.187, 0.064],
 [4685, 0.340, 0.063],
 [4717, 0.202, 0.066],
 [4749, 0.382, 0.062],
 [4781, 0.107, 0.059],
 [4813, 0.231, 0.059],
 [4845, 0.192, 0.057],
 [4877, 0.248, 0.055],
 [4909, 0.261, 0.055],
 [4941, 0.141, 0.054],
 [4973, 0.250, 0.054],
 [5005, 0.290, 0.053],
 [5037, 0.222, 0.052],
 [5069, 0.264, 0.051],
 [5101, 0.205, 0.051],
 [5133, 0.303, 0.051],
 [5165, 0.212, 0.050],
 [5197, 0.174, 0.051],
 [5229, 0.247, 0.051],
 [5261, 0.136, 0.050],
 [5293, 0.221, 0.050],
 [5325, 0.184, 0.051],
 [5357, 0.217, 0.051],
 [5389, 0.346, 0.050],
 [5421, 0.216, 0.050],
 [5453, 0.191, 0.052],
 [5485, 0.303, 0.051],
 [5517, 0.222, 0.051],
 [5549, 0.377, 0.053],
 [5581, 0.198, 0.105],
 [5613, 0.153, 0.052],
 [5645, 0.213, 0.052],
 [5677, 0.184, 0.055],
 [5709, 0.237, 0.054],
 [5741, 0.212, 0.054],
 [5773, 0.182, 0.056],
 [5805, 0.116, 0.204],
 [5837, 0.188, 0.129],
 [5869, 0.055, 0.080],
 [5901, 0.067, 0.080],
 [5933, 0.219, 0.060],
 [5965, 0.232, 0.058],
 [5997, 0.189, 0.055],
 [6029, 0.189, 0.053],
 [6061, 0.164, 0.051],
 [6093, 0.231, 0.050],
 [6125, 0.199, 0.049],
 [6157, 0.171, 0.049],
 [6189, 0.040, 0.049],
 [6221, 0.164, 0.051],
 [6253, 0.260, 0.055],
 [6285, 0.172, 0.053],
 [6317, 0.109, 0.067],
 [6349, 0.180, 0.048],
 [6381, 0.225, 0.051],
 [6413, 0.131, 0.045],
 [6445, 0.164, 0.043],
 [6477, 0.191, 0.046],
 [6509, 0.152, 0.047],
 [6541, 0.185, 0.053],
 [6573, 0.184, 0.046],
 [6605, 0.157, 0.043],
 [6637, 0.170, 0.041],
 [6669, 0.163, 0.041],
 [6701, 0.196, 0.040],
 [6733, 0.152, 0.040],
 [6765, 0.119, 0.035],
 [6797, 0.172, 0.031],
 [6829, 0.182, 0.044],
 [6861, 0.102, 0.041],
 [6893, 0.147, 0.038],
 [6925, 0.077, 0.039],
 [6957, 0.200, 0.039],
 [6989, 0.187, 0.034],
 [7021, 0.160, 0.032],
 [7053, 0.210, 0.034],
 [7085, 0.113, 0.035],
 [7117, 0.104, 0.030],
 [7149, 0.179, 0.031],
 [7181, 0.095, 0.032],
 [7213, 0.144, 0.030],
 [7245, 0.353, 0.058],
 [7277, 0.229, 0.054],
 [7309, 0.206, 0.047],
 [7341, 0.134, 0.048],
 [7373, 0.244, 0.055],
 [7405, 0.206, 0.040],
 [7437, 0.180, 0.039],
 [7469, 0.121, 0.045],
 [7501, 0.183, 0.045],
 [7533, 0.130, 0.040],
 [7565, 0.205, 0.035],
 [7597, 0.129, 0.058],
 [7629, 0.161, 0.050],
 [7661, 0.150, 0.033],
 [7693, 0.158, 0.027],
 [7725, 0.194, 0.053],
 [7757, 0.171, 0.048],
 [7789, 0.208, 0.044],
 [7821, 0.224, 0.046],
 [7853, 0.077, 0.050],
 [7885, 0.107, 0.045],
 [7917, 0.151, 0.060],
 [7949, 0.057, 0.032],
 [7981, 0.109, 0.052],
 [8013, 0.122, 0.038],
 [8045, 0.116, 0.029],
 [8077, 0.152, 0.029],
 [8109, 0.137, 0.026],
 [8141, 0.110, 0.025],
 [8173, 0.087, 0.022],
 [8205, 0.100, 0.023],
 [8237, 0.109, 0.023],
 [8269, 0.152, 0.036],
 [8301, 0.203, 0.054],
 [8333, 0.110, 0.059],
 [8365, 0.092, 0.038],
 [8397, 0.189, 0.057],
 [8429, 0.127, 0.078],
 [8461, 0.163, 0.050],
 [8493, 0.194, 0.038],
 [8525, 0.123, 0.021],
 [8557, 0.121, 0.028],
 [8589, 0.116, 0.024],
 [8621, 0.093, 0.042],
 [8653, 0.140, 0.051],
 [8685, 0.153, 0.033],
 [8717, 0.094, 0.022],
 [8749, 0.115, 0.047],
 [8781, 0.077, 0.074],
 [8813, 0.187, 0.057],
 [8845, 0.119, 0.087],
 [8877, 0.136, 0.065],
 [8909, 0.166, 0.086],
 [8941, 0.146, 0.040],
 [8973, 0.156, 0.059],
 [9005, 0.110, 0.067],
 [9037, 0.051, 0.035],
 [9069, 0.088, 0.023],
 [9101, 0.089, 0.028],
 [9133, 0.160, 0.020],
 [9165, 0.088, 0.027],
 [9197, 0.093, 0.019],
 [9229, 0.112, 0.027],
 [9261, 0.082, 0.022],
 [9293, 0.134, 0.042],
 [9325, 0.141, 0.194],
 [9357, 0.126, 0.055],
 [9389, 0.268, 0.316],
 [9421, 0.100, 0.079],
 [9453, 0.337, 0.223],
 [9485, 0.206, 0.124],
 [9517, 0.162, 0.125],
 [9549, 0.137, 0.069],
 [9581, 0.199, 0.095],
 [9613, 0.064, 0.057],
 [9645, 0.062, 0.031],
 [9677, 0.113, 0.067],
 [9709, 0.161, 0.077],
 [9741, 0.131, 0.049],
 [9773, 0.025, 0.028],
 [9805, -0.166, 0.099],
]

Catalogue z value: 0.11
